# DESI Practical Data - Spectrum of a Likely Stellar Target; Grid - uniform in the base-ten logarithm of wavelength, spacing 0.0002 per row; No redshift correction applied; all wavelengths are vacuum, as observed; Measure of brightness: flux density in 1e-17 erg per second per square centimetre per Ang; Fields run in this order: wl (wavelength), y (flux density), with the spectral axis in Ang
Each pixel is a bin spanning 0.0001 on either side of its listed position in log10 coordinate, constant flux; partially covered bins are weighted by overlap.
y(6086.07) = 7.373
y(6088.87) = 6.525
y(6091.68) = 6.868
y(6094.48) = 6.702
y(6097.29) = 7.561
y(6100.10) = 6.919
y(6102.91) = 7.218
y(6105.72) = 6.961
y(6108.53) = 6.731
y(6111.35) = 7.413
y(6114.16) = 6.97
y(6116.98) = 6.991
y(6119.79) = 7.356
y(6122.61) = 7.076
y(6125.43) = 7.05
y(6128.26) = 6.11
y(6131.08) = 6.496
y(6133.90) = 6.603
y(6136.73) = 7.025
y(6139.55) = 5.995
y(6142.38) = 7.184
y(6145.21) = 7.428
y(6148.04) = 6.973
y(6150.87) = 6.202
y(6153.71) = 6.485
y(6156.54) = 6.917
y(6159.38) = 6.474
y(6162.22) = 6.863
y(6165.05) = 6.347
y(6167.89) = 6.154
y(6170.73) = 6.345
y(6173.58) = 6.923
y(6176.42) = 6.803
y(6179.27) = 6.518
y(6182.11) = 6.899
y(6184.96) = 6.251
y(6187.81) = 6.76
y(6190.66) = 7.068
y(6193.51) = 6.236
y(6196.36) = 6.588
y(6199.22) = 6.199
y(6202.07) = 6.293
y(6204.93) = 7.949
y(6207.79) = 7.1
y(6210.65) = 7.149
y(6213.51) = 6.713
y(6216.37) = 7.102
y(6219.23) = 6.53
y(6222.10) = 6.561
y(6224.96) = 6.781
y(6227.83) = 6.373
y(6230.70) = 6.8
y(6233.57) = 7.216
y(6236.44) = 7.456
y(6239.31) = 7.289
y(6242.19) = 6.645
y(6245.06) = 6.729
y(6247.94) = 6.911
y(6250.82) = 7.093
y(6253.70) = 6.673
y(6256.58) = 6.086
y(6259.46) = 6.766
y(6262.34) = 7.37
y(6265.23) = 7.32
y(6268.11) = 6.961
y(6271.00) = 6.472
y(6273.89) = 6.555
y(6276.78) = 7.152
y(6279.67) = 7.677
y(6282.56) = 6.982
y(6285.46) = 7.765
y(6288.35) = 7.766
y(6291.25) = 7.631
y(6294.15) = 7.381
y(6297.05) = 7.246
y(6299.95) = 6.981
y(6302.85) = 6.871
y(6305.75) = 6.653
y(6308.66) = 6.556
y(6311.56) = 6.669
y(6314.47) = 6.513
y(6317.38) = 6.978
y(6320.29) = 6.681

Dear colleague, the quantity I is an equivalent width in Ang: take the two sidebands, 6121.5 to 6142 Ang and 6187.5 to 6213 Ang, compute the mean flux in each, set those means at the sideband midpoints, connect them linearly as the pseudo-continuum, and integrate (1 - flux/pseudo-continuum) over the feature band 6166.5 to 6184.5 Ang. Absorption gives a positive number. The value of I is 0.4 Ang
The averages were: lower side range 6.64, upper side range 6.81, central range 6.59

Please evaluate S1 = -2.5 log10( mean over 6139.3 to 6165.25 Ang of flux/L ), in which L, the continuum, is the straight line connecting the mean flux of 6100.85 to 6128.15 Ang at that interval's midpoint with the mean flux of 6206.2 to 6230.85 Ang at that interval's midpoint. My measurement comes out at 0.03 mag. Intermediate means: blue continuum 7.03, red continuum 6.8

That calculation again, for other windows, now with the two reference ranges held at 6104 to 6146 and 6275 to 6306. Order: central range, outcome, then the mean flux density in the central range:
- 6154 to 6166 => 0.052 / 6.65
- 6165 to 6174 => 0.097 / 6.4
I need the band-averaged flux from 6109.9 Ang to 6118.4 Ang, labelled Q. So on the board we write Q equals 7.13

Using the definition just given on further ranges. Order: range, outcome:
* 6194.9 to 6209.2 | 6.82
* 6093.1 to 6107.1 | 7.07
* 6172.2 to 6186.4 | 6.68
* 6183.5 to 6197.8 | 6.58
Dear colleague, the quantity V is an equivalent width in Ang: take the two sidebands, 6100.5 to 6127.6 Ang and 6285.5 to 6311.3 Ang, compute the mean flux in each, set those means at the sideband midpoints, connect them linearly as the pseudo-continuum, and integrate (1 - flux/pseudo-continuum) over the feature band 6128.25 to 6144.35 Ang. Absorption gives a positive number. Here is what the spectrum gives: 1.0 Ang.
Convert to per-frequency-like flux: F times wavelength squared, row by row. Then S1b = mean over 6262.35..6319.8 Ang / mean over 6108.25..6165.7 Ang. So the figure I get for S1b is 1.1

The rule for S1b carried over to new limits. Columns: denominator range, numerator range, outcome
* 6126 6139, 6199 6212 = 1.09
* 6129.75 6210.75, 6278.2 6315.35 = 1.11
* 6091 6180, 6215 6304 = 1.07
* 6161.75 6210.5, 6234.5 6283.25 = 1.07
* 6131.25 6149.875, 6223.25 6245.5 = 1.04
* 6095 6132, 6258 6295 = 1.09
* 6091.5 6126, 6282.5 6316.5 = 1.07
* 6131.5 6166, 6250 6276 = 1.05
